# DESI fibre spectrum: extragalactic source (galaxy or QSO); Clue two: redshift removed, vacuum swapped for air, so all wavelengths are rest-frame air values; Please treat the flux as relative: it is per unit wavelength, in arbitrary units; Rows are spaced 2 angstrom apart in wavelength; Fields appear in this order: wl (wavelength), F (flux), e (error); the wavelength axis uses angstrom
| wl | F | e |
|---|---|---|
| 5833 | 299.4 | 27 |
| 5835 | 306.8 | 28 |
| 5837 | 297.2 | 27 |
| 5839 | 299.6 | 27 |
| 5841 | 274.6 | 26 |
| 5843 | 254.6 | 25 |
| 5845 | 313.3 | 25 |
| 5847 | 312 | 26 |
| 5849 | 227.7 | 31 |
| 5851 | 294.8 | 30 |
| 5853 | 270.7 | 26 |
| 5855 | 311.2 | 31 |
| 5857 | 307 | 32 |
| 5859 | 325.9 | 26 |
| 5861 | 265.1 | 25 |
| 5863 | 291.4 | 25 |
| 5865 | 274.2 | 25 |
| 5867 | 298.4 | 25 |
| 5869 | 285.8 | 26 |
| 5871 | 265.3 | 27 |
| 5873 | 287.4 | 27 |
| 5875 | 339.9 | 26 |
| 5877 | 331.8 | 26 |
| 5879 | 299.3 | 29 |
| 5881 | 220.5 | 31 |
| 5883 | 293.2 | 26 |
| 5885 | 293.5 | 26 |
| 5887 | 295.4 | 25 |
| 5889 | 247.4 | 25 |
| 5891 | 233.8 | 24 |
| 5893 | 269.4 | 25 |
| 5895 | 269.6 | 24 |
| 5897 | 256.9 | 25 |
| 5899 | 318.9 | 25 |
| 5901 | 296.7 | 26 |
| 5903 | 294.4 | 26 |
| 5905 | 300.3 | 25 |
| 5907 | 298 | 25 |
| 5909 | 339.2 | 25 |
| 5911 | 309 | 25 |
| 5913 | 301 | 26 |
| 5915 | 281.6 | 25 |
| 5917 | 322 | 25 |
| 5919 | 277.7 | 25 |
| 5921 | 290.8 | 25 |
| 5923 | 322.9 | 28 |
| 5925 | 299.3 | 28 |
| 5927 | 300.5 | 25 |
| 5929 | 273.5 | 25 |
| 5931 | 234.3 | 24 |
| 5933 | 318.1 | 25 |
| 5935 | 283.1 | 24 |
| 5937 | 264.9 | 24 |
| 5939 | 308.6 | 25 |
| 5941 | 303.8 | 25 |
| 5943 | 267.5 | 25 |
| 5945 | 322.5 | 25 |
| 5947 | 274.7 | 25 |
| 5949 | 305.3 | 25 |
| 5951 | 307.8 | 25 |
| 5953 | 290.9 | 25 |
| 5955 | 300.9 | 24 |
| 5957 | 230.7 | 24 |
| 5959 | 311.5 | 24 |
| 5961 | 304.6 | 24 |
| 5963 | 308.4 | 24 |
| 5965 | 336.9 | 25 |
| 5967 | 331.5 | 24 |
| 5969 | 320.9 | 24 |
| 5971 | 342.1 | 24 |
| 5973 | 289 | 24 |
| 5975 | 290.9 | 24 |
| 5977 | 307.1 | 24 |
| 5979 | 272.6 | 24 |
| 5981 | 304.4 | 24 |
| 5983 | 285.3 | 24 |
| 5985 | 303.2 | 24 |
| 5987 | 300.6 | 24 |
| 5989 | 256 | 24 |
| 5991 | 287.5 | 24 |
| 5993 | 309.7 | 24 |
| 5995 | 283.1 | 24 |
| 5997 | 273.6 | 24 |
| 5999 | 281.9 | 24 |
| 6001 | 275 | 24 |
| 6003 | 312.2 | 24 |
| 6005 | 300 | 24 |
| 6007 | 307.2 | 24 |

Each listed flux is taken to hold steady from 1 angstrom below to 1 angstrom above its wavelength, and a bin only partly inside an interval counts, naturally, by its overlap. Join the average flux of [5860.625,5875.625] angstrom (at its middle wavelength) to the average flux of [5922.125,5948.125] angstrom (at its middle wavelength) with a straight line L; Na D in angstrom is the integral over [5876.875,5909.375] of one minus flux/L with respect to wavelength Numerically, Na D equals 0.6 angstrom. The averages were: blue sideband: 288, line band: 284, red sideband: 290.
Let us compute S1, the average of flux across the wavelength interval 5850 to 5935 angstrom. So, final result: 291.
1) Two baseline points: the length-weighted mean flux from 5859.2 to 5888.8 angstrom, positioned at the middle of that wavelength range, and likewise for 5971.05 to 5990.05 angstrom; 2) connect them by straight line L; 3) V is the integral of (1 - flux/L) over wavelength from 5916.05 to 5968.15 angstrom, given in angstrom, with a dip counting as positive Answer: -0.9 angstrom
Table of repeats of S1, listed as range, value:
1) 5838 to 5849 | 285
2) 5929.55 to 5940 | 281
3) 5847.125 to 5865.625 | 287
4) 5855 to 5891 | 289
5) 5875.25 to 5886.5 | 291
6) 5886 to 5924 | 291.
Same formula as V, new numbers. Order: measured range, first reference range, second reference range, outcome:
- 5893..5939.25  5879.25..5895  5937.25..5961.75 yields -2.4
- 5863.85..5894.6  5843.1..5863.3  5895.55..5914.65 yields 1.4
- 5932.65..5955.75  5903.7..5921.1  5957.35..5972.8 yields 1.2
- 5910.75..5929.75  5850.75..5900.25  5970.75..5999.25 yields -0.6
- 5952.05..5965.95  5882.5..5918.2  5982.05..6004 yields -0.4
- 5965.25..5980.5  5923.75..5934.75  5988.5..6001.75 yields -1.4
